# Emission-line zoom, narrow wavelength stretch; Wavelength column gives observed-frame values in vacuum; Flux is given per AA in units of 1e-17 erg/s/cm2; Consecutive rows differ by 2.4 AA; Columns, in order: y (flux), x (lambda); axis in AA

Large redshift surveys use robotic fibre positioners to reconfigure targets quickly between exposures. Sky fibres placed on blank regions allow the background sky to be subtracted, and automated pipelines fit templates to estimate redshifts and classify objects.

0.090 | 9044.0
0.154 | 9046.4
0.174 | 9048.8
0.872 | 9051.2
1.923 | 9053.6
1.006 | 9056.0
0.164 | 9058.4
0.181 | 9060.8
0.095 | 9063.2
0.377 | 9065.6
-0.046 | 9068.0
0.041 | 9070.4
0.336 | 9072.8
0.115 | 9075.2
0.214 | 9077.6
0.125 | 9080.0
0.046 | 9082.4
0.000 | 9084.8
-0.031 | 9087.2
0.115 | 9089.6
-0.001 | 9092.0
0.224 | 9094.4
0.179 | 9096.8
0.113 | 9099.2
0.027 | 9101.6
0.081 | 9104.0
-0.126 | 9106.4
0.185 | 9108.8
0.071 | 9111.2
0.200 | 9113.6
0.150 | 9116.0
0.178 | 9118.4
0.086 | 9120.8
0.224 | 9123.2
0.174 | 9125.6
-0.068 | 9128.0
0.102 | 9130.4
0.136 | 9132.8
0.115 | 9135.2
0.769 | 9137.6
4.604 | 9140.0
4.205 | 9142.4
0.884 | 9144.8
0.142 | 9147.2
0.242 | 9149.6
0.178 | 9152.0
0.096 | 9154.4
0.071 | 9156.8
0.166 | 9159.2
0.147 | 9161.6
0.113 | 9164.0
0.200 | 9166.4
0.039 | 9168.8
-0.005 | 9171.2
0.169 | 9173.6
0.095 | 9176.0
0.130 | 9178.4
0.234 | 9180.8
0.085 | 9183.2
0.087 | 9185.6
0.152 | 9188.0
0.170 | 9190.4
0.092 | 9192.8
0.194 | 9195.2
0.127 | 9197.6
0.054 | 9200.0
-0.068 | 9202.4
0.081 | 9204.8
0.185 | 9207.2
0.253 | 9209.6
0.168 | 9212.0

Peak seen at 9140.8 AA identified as [O III] 5007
